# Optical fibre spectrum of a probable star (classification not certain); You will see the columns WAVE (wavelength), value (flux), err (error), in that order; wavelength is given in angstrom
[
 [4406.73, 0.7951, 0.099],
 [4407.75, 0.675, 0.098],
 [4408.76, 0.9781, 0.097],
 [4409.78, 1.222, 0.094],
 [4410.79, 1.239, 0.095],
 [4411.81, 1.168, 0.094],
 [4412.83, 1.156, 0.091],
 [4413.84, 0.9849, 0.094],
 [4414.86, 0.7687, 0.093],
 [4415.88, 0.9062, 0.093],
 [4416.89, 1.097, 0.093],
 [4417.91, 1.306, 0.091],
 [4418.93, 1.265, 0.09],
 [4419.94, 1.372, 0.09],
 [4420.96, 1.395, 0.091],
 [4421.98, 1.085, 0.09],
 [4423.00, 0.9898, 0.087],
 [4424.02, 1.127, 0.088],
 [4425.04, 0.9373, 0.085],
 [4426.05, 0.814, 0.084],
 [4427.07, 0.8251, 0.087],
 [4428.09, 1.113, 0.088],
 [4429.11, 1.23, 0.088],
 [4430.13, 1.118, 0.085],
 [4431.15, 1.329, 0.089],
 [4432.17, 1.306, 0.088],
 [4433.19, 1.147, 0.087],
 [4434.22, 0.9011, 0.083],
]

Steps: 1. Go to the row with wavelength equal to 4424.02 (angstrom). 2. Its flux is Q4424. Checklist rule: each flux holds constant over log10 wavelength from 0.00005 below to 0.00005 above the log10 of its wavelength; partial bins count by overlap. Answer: 1.127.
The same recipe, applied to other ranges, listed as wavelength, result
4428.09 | 1.113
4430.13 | 1.118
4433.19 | 1.147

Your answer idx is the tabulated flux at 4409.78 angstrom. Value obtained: 1.222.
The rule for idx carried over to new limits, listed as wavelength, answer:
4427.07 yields 0.8251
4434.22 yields 0.9011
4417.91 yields 1.306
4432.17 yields 1.306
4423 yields 0.9898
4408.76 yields 0.9781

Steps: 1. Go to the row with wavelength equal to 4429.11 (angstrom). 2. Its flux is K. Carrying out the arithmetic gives 1.23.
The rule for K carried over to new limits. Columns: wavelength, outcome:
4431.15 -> 1.329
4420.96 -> 1.395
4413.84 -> 0.9849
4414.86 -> 0.7687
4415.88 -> 0.9062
